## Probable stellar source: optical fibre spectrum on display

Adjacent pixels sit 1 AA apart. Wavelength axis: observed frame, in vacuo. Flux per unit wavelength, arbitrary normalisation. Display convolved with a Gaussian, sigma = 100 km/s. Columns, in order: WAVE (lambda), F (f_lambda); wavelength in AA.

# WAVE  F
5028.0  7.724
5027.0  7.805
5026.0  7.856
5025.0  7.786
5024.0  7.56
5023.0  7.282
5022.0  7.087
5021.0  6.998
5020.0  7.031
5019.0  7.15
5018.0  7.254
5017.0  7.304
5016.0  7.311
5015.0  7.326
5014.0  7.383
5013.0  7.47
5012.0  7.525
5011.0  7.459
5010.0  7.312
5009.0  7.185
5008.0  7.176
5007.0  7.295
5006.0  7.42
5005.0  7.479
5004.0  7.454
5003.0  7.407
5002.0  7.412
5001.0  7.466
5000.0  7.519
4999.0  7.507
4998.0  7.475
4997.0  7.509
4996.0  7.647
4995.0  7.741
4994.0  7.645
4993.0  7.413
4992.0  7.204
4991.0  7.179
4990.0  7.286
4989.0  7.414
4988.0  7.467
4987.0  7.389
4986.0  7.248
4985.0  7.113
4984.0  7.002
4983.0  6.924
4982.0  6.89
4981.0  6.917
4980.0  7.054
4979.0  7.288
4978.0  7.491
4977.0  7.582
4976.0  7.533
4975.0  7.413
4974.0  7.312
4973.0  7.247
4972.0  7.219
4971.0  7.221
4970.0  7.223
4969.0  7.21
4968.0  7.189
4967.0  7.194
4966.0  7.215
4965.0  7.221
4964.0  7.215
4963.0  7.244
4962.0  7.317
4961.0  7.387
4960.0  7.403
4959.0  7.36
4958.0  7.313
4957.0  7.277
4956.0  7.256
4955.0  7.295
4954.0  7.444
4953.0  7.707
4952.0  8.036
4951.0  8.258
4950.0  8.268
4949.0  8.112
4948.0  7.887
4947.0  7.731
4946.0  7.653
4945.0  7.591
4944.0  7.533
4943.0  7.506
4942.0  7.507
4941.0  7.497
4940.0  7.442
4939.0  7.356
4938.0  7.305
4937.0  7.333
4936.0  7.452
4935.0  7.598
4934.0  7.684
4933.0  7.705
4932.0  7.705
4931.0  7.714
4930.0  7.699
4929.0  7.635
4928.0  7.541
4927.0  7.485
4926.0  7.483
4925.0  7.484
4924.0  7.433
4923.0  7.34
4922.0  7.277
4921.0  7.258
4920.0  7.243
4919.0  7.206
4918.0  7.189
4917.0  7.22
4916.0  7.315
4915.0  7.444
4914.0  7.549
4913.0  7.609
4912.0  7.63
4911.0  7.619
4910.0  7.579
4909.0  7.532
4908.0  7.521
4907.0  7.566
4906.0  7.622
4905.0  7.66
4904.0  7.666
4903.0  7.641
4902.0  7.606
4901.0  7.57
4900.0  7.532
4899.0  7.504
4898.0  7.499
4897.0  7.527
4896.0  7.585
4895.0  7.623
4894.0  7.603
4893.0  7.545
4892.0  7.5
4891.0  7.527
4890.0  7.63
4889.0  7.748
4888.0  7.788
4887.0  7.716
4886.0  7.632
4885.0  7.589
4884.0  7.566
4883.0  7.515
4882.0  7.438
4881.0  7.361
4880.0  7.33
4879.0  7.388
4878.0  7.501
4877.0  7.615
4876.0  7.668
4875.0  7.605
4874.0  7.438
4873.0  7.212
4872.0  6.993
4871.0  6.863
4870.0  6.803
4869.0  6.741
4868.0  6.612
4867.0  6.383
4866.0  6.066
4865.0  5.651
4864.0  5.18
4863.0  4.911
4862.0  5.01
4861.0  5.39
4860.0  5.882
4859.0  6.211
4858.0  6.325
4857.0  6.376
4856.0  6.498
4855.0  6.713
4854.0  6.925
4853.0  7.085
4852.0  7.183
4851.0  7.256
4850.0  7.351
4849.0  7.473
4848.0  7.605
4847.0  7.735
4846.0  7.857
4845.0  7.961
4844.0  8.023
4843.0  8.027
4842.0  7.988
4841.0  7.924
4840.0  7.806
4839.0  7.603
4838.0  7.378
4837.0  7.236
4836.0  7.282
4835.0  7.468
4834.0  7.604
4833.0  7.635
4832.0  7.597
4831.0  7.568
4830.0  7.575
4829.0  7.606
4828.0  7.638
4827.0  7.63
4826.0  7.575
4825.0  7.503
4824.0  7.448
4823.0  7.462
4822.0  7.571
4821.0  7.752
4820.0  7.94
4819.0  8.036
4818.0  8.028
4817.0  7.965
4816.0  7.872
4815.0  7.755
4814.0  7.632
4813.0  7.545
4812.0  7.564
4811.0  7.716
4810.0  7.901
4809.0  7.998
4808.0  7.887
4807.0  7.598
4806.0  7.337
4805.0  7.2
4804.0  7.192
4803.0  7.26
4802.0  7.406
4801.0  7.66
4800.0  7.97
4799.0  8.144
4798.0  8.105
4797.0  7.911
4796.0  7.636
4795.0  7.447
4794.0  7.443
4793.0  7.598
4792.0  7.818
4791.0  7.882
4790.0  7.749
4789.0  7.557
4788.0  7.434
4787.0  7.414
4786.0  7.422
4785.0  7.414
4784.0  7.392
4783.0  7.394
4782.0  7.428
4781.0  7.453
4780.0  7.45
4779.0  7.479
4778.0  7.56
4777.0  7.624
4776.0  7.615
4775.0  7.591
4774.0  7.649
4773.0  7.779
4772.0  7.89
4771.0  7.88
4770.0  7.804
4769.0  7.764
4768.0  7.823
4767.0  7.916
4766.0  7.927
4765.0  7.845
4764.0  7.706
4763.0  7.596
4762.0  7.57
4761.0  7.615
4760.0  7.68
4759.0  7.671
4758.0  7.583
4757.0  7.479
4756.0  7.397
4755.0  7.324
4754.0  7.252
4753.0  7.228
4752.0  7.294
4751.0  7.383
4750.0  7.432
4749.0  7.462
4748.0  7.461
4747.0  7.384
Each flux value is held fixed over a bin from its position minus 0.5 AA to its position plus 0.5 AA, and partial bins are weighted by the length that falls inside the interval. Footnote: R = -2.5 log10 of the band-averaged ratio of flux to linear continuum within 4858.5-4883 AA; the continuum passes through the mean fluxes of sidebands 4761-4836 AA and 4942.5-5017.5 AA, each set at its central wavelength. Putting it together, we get 0.14 mag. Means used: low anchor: 7.65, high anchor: 7.4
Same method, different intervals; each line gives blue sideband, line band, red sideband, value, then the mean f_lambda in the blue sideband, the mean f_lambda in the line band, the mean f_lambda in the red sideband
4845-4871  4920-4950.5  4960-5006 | -0.08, 6.56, 7.57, 7.32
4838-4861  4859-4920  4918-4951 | 0.03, 7.23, 7.2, 7.56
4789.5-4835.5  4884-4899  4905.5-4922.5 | -0.02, 7.67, 7.6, 7.43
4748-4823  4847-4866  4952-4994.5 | 0.17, 7.63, 6.42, 7.29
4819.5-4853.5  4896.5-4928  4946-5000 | 0.00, 7.6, 7.48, 7.4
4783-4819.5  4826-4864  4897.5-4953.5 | 0.07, 7.66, 7.15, 7.57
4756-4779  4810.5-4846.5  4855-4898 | -0.06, 7.7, 7.69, 6.97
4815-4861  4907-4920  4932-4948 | 0.01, 7.43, 7.45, 7.54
